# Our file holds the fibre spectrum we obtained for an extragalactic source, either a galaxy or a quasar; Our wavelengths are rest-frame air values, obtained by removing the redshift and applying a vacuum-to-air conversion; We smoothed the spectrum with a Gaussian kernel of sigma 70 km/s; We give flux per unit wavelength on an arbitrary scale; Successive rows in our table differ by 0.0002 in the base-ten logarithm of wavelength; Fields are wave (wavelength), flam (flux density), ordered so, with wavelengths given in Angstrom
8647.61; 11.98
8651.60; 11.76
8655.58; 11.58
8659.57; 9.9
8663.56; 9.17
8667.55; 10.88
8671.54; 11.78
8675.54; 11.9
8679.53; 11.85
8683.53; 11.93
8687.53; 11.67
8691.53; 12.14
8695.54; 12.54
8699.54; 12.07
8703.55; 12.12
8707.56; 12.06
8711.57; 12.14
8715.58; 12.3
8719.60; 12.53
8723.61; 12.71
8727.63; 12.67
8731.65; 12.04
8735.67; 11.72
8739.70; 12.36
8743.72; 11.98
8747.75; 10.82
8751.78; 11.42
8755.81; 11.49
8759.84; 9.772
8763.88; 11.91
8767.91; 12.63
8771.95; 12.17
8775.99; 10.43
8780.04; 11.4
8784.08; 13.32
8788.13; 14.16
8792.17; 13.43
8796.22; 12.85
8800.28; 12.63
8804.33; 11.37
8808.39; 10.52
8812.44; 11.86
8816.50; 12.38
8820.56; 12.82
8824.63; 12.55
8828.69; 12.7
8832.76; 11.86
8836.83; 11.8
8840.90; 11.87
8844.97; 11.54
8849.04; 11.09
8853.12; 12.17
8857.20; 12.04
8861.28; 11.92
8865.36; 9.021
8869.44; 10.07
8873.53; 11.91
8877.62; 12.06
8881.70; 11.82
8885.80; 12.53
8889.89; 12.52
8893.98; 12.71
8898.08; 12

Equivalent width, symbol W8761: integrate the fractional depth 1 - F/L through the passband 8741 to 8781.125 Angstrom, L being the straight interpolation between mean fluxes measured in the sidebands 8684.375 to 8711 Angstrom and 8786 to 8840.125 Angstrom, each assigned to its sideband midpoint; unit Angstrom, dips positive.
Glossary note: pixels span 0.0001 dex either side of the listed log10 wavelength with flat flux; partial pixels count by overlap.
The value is 2.7 Angstrom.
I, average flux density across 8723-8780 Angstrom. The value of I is 11.7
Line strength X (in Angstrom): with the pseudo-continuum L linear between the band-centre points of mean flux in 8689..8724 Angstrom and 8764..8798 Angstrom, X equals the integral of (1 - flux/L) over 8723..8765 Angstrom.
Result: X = 2.4 Angstrom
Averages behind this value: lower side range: 12.3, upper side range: 12.5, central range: 11.7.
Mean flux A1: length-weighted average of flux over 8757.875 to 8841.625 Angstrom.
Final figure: 12.1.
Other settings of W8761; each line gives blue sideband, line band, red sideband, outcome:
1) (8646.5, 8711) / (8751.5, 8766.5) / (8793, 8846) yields 0.89 Angstrom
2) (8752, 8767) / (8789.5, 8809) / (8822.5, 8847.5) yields -1.17 Angstrom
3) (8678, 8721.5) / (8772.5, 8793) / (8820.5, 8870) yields -1.07 Angstrom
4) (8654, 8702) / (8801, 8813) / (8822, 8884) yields 0.28 Angstrom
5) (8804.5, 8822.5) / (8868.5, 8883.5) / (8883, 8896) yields 1.03 Angstrom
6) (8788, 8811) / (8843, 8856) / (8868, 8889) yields 0.38 Angstrom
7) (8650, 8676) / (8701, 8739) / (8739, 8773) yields -3.12 Angstrom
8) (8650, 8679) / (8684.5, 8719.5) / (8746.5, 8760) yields -3.53 Angstrom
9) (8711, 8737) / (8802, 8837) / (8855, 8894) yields -0.38 Angstrom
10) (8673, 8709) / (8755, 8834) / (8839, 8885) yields -3.10 Angstrom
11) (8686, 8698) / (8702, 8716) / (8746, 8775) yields -0.21 Angstrom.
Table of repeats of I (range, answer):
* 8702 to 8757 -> 12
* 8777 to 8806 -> 12.7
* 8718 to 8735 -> 12.4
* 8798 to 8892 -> 11.8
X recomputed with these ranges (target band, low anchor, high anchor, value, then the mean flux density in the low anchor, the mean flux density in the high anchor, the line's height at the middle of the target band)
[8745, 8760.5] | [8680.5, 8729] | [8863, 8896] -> 1.3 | 12.2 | 11.6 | 12.1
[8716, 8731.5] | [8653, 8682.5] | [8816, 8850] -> -1.5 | 11.1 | 12.1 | 11.4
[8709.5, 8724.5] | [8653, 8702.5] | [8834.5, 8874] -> -1.3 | 11.5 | 11.3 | 11.4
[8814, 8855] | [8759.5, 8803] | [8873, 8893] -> 0.7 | 12.3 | 12.2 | 12.3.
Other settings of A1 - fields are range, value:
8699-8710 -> 12.1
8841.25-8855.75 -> 11.6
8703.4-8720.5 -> 12.2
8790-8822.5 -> 12.2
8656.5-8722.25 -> 11.7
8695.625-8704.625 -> 12.2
